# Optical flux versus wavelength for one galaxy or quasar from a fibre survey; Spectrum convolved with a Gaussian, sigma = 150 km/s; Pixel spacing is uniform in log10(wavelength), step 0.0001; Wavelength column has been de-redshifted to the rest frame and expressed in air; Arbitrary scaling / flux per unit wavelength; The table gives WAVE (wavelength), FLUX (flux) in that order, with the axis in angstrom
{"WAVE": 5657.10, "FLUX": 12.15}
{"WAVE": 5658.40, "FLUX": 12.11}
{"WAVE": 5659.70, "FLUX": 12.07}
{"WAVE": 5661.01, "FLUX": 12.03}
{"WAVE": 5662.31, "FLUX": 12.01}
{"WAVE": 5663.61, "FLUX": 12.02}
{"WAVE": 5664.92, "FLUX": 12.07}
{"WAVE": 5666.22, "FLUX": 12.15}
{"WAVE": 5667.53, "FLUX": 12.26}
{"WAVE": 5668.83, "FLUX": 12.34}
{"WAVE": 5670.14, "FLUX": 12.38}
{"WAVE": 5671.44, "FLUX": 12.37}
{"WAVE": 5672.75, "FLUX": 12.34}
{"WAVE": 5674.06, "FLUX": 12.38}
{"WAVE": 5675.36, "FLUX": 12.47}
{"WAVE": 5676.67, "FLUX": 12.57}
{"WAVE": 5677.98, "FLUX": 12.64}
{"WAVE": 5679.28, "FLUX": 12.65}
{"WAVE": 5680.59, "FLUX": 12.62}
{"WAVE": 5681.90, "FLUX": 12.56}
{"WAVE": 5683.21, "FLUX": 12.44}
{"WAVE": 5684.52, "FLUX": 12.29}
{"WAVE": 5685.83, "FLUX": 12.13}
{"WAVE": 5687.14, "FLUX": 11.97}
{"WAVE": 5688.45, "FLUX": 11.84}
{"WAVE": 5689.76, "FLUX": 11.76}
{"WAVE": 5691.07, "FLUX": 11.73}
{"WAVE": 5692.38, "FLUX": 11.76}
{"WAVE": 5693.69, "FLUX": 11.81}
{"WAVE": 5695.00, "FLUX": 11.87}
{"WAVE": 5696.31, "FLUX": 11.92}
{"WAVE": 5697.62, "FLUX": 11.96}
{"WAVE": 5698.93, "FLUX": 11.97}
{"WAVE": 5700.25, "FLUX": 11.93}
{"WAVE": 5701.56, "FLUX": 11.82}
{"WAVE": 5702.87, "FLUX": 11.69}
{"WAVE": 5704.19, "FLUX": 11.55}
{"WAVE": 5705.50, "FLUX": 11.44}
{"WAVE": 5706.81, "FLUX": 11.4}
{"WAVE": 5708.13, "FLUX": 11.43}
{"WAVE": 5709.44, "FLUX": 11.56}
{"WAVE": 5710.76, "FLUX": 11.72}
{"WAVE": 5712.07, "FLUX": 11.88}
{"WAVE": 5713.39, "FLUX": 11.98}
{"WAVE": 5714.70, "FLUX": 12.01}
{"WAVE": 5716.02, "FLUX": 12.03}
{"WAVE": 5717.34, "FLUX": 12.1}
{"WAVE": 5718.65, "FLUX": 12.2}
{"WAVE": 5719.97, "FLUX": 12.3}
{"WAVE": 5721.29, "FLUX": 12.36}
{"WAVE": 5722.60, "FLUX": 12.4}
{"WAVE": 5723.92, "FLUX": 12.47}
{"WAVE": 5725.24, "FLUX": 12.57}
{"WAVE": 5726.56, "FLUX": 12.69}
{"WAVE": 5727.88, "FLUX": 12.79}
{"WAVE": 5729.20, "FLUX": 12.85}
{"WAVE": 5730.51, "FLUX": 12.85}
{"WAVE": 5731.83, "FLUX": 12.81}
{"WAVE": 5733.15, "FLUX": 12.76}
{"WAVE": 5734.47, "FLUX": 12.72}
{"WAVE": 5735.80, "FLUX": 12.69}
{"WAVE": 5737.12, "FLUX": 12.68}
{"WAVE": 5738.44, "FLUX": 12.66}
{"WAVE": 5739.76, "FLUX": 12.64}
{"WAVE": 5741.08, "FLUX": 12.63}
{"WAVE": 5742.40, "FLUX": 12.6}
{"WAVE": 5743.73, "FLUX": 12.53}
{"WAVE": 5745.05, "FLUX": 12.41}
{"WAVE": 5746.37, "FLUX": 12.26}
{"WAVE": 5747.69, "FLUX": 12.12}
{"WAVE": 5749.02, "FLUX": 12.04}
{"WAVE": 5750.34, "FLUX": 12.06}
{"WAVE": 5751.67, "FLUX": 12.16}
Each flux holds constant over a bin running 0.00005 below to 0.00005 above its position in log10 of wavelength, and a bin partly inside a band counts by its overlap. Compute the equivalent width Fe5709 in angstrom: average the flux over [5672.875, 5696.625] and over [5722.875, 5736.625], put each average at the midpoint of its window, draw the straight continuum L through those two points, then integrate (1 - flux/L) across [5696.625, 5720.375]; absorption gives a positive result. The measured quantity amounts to 1.2 angstrom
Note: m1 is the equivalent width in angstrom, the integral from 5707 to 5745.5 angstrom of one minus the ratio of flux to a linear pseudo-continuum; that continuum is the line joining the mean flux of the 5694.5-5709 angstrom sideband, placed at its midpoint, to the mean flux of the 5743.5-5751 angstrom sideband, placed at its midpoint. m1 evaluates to -1.2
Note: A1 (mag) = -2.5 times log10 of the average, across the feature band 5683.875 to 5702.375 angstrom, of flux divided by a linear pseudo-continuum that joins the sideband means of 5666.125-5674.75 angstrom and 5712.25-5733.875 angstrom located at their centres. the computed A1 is 0.042 mag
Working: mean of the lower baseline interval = 12.3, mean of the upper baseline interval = 12.4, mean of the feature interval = 11.9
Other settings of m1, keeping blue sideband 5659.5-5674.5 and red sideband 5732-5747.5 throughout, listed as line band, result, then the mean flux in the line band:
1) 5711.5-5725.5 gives 0.3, 12.2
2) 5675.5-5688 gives -0.1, 12.4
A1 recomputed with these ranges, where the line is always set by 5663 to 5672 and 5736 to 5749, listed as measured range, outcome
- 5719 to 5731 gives -0.01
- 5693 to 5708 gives 0.05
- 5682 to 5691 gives 0.02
